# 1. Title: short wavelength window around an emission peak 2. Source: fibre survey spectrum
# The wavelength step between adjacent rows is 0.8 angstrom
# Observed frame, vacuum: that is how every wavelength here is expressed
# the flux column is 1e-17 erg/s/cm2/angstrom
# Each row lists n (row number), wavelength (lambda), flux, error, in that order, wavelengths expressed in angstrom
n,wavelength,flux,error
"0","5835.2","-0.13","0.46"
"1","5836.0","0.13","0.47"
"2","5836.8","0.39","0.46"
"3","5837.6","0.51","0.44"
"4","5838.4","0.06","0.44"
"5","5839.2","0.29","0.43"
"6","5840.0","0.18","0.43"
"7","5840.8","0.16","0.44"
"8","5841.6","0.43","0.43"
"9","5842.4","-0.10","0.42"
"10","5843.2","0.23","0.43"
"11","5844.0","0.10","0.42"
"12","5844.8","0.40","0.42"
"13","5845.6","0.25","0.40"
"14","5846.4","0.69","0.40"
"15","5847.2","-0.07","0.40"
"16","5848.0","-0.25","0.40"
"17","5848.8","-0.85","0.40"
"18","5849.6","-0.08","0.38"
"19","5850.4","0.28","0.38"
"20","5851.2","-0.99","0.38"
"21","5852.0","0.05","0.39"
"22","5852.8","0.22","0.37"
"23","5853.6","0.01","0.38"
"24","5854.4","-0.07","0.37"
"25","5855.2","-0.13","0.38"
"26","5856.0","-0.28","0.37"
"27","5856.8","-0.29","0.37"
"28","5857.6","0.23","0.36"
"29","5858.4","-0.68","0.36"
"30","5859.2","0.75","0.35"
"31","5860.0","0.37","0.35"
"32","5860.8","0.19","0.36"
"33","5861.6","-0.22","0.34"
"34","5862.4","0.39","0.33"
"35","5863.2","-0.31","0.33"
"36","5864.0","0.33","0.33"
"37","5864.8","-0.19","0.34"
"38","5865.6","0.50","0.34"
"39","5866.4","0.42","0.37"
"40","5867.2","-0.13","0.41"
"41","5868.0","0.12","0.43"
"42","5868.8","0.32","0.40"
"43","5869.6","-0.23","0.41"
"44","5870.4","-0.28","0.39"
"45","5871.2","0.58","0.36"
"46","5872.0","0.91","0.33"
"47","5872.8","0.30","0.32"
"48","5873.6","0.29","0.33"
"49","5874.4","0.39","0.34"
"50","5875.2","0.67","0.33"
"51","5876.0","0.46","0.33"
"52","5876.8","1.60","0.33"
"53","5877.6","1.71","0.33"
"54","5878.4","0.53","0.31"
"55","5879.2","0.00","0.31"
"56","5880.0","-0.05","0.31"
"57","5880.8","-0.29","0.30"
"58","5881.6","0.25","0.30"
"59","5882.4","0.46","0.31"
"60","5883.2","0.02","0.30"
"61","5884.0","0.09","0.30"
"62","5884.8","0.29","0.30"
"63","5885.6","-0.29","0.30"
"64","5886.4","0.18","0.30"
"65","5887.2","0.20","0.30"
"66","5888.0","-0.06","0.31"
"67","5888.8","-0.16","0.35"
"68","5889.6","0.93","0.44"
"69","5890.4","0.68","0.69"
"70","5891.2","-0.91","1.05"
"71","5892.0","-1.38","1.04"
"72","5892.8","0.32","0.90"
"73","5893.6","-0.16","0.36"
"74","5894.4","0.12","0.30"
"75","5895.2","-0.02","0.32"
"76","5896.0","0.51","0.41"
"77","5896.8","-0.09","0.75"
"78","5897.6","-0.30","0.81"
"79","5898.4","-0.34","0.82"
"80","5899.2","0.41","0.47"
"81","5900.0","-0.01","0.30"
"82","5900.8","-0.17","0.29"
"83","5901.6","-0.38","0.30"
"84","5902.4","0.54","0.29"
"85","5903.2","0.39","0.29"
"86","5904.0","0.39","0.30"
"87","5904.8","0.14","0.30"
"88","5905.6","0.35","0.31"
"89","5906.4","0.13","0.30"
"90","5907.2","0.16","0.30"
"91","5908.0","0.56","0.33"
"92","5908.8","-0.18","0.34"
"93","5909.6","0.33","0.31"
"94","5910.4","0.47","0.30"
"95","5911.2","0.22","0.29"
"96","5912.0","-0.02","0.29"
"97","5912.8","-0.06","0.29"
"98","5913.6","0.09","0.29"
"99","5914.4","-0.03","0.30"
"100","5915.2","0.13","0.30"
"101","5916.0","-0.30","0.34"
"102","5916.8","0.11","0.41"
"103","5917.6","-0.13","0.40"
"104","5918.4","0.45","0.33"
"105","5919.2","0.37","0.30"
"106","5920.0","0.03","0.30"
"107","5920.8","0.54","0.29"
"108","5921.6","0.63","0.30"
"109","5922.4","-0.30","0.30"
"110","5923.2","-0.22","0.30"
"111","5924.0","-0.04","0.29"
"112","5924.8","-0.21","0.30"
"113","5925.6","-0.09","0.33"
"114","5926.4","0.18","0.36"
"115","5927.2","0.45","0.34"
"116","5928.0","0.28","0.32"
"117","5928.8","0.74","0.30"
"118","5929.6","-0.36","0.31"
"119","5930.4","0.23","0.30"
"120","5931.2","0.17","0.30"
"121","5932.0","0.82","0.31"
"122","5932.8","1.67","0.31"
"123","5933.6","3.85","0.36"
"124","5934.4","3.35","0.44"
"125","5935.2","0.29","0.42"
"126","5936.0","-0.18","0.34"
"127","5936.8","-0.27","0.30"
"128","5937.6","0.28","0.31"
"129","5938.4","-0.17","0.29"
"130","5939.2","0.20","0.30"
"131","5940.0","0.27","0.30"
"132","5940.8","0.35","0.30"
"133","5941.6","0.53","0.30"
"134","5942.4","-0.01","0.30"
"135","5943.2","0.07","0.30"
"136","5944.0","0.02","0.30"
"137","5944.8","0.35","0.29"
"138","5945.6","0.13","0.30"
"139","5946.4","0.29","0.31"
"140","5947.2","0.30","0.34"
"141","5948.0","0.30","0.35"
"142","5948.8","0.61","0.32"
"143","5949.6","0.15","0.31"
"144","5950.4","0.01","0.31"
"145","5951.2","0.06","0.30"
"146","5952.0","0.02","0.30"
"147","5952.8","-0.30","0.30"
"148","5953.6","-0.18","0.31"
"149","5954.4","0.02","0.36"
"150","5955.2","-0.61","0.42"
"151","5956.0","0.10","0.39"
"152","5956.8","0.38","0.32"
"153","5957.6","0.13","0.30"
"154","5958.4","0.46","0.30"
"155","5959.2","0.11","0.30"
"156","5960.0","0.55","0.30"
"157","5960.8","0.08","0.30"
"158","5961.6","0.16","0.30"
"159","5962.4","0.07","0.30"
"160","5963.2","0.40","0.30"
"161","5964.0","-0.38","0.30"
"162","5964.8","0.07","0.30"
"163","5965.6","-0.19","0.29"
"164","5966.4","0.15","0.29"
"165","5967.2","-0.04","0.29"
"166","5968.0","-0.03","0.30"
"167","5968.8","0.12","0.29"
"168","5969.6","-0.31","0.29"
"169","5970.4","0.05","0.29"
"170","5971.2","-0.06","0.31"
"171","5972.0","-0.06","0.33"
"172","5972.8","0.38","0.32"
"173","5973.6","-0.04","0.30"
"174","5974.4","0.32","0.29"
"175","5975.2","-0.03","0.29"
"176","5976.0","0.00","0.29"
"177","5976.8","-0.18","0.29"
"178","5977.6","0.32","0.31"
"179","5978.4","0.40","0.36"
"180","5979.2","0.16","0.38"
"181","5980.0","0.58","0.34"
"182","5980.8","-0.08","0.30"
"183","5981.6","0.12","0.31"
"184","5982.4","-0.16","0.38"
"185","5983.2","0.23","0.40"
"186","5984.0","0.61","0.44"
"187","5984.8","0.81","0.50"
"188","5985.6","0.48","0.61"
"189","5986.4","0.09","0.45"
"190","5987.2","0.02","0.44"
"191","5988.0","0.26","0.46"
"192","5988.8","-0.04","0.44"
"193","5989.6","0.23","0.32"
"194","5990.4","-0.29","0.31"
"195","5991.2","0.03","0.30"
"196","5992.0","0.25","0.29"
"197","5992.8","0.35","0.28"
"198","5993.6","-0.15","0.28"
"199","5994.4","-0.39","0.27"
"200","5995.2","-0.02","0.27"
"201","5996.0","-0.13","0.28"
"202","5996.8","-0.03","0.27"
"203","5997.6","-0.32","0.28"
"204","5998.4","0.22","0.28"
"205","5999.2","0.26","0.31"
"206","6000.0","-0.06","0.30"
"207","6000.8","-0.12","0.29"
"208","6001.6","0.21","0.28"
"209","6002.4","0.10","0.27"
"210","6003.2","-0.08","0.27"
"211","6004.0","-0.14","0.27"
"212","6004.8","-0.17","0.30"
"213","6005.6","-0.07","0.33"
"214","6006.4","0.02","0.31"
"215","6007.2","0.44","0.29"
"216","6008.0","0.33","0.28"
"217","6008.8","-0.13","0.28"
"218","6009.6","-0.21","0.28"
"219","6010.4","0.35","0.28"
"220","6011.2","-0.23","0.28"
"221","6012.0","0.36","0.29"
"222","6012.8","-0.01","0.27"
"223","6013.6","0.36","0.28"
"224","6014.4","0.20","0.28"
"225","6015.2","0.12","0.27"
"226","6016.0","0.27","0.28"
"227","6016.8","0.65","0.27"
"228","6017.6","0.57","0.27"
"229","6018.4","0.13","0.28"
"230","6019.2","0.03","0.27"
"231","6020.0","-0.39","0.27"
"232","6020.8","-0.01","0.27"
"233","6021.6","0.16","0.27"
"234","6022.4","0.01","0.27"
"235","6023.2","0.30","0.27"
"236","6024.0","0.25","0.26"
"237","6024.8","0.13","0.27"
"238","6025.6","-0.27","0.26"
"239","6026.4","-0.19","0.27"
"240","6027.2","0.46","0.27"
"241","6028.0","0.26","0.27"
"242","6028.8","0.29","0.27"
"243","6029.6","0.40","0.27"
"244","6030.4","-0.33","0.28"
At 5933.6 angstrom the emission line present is [O III]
